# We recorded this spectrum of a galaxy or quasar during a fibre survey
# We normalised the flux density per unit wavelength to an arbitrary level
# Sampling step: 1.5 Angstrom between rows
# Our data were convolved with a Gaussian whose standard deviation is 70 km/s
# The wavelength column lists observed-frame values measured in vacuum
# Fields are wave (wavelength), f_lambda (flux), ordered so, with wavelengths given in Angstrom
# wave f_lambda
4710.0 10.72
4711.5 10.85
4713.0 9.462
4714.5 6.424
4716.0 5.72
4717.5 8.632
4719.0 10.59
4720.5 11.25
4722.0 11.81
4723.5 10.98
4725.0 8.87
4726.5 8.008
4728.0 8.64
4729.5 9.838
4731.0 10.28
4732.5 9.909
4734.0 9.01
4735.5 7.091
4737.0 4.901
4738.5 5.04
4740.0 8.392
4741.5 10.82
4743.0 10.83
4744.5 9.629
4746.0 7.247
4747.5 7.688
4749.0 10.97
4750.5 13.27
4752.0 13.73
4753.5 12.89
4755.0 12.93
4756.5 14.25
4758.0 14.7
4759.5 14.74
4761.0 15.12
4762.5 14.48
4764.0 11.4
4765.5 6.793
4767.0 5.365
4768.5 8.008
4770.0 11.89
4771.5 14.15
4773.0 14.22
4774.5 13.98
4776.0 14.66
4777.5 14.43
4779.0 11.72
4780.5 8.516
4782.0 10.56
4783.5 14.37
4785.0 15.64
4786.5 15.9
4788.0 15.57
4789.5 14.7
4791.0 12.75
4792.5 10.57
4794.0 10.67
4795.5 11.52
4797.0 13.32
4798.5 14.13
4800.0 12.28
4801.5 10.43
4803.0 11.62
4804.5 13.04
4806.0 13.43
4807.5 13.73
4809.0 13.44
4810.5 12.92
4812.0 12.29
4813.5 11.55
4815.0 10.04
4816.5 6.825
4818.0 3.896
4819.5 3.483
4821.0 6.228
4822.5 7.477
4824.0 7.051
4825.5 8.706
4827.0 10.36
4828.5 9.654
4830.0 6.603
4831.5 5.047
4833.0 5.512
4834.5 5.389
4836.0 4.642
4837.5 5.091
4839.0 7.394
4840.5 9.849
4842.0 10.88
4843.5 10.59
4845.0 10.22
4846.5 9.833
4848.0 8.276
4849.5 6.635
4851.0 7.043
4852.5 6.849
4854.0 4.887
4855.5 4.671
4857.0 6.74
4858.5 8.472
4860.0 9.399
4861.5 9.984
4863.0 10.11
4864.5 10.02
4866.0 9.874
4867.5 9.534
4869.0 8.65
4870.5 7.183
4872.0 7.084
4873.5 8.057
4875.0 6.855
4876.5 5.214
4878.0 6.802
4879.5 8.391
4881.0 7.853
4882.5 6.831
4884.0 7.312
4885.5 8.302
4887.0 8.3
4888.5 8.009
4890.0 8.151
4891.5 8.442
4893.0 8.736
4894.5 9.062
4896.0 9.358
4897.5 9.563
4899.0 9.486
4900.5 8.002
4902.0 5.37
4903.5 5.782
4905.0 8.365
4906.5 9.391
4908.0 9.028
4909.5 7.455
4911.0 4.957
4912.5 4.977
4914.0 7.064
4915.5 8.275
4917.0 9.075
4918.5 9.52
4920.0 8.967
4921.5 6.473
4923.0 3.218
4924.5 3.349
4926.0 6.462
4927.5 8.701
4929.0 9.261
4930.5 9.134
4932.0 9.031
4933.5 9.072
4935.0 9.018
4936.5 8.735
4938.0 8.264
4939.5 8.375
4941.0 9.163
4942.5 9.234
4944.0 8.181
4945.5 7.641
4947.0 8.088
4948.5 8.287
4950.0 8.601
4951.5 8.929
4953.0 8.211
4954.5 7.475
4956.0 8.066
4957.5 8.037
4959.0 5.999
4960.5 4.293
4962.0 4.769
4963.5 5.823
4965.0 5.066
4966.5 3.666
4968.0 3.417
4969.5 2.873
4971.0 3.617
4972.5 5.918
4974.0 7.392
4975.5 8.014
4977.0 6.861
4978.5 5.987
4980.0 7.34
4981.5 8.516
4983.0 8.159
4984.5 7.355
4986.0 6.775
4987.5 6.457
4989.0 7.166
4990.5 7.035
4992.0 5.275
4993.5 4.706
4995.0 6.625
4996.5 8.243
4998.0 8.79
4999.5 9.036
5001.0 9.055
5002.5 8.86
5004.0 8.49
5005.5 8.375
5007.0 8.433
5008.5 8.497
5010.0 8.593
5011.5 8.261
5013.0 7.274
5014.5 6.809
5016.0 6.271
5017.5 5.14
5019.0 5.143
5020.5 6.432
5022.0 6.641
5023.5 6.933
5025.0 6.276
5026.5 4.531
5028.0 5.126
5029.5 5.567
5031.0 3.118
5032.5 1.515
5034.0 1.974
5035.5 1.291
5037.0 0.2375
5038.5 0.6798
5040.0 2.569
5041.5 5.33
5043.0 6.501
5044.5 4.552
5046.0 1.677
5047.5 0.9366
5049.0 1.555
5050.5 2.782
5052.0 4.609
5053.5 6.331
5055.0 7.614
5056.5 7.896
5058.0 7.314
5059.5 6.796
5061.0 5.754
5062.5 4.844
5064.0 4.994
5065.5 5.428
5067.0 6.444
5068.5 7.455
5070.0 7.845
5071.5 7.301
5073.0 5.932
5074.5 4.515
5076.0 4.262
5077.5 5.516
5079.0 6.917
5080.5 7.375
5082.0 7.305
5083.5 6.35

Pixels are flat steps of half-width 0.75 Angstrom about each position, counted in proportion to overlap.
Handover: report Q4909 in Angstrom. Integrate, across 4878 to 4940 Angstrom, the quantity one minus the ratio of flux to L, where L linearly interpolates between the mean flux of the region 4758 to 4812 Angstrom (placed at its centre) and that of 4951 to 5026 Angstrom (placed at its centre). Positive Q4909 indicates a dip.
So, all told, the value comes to 8.1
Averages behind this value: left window 12.6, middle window 7.87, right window 6.81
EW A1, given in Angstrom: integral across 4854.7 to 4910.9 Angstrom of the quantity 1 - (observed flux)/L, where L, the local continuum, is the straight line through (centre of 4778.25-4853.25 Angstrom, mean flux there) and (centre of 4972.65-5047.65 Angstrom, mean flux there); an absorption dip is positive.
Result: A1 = 3.5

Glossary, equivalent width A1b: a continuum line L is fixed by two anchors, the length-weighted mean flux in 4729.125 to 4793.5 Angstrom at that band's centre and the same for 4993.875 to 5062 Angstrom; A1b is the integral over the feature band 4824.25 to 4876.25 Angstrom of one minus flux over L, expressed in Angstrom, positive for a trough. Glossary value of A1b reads 8.7 Angstrom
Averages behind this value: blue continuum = 11.5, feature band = 7.91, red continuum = 5.65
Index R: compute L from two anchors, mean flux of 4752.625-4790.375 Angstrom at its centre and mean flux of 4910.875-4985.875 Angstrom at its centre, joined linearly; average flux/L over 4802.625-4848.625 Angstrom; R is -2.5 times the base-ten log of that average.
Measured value 0.25 mag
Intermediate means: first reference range 12.8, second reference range 7.15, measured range 8.85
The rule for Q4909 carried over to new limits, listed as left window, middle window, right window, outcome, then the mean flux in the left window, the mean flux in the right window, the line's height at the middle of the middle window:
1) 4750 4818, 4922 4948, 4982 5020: 2.83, 12.4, 7.39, 8.92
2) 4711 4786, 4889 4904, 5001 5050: -0.93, 10.7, 5.16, 7.75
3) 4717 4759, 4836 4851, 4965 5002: 0.23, 10.1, 6.58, 8.6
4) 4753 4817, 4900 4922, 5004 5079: 3.54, 12.5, 5.35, 8.98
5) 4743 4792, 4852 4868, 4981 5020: 3.30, 12.4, 7.42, 10.4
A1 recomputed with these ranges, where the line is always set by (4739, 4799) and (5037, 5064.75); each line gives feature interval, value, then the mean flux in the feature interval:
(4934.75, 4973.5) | 1.5 Angstrom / 6.89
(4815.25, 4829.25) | 4.6 Angstrom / 7.18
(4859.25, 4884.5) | 3.1 Angstrom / 8.19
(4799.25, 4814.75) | -1.8 Angstrom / 12.4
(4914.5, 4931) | 1.0 Angstrom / 7.46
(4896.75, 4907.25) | 0.6 Angstrom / 7.99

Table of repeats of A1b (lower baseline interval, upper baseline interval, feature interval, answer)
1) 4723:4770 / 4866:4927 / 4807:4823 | -0.30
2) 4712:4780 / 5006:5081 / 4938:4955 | -3.30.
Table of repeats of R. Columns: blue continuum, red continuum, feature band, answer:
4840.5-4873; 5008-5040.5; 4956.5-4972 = 0.275 mag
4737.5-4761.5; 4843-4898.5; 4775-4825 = -0.146 mag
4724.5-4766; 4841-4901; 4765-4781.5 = -0.140 mag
